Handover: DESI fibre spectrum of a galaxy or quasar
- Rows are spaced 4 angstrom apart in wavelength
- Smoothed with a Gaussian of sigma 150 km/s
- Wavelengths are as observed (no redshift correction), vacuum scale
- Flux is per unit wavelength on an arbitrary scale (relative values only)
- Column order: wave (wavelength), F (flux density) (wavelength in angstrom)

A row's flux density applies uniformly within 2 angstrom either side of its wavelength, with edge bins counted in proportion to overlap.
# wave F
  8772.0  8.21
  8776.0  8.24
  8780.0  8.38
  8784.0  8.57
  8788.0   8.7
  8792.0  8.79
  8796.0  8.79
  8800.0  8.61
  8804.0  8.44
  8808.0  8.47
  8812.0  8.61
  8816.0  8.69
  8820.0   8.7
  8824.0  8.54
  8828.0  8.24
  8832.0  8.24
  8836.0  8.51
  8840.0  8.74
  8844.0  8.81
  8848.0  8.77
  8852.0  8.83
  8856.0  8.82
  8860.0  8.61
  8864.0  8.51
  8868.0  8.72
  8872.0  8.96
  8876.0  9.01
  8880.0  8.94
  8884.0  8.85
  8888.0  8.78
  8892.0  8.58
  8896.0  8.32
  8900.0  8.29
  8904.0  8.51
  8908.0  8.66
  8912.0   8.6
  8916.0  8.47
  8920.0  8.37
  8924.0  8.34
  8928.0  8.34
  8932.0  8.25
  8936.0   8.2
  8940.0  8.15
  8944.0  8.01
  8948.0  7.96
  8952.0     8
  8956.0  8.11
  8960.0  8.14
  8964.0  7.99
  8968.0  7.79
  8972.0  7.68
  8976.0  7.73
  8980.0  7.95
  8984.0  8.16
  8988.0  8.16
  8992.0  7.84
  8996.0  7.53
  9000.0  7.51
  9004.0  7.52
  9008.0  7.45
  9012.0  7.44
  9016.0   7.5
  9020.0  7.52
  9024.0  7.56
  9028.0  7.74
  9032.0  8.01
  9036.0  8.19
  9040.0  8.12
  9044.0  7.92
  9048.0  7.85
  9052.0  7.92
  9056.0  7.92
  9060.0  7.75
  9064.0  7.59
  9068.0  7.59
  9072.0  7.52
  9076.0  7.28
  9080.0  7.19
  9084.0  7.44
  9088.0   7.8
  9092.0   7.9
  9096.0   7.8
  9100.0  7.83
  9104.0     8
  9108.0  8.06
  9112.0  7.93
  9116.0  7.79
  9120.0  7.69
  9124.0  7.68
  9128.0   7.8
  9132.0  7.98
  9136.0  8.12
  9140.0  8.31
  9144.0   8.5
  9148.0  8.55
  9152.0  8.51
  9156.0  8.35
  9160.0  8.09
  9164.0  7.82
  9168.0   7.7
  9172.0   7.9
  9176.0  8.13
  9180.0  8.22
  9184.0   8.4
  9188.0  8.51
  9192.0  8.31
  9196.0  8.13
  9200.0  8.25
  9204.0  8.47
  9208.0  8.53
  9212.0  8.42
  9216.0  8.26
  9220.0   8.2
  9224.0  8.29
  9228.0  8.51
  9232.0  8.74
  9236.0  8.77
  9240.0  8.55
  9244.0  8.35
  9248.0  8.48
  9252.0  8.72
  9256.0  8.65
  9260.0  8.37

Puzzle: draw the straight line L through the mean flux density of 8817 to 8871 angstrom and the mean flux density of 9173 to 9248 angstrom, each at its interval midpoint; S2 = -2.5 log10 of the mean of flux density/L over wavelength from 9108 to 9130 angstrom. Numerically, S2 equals 0.086 mag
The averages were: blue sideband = 8.63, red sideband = 8.39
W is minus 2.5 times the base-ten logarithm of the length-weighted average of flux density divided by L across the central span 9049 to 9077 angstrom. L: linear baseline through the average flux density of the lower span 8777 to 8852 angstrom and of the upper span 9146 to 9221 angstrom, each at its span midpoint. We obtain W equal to 0.09 mag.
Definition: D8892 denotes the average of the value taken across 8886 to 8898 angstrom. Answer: 8.56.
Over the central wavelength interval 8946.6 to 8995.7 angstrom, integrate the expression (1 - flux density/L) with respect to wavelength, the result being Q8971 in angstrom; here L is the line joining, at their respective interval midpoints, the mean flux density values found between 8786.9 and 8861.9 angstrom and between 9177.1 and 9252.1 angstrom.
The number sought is 3.5 angstrom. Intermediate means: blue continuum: 8.63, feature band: 7.94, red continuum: 8.42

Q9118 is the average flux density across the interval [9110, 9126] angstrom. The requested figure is 7.77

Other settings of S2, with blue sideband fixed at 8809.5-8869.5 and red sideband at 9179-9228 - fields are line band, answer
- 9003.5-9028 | 0.13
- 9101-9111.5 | 0.06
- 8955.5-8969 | 0.07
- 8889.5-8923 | 0.01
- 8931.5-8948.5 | 0.06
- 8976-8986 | 0.07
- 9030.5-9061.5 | 0.07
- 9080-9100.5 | 0.10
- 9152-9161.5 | 0.01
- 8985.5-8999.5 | 0.09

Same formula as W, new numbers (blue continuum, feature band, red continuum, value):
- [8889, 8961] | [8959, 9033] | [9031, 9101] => 0.04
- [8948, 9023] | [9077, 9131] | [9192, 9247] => 0.05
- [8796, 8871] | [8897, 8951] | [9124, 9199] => 0.02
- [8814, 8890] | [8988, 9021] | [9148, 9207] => 0.12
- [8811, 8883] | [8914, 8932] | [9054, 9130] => 0.00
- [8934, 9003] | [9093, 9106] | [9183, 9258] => 0.04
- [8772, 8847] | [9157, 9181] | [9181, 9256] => 0.06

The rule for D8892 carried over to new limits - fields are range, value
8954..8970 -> 8.01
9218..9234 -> 8.43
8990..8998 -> 7.69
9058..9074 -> 7.61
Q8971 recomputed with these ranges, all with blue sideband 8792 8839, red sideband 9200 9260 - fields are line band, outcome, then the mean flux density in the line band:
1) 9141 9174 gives 1.22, 8.18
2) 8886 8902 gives 0.08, 8.49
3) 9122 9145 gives 1.22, 8.05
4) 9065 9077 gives 1.44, 7.49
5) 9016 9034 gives 1.75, 7.68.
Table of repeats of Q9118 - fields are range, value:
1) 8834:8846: 8.69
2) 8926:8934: 8.29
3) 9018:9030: 7.61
